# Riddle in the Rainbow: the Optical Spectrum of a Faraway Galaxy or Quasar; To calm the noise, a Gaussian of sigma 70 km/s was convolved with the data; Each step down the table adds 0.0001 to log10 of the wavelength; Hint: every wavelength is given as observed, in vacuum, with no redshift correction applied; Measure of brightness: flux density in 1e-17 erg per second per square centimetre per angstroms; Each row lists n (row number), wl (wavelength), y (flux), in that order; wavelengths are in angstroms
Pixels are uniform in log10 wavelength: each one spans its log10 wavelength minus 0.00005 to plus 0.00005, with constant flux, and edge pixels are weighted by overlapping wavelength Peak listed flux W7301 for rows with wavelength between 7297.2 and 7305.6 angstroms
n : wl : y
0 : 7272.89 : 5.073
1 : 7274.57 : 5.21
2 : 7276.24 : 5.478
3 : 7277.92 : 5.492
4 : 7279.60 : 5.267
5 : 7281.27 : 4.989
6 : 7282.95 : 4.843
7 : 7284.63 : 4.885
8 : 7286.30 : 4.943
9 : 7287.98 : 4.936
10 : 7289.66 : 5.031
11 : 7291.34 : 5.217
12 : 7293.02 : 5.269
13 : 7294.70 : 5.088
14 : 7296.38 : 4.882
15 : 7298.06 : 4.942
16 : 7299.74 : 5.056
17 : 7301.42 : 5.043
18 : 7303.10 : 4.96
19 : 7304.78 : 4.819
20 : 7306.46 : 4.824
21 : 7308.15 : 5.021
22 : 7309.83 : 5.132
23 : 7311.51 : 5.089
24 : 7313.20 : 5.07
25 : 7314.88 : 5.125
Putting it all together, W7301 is 5.056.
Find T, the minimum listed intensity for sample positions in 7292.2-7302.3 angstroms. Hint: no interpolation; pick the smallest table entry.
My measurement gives 4.882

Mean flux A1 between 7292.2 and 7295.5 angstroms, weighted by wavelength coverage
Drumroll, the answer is 5.18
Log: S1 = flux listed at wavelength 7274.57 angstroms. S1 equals 5.21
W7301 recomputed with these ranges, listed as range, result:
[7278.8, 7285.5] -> 5.267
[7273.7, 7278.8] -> 5.492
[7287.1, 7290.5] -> 5.031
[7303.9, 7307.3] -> 4.824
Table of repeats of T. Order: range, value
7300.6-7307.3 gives 4.819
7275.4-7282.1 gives 4.989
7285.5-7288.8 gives 4.936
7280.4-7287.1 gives 4.843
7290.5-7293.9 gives 5.217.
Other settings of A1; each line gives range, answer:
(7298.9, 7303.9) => 5.02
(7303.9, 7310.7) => 4.95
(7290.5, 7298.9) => 5.08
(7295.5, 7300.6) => 4.96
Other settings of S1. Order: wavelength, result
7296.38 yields 4.882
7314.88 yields 5.125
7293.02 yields 5.269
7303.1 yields 4.96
